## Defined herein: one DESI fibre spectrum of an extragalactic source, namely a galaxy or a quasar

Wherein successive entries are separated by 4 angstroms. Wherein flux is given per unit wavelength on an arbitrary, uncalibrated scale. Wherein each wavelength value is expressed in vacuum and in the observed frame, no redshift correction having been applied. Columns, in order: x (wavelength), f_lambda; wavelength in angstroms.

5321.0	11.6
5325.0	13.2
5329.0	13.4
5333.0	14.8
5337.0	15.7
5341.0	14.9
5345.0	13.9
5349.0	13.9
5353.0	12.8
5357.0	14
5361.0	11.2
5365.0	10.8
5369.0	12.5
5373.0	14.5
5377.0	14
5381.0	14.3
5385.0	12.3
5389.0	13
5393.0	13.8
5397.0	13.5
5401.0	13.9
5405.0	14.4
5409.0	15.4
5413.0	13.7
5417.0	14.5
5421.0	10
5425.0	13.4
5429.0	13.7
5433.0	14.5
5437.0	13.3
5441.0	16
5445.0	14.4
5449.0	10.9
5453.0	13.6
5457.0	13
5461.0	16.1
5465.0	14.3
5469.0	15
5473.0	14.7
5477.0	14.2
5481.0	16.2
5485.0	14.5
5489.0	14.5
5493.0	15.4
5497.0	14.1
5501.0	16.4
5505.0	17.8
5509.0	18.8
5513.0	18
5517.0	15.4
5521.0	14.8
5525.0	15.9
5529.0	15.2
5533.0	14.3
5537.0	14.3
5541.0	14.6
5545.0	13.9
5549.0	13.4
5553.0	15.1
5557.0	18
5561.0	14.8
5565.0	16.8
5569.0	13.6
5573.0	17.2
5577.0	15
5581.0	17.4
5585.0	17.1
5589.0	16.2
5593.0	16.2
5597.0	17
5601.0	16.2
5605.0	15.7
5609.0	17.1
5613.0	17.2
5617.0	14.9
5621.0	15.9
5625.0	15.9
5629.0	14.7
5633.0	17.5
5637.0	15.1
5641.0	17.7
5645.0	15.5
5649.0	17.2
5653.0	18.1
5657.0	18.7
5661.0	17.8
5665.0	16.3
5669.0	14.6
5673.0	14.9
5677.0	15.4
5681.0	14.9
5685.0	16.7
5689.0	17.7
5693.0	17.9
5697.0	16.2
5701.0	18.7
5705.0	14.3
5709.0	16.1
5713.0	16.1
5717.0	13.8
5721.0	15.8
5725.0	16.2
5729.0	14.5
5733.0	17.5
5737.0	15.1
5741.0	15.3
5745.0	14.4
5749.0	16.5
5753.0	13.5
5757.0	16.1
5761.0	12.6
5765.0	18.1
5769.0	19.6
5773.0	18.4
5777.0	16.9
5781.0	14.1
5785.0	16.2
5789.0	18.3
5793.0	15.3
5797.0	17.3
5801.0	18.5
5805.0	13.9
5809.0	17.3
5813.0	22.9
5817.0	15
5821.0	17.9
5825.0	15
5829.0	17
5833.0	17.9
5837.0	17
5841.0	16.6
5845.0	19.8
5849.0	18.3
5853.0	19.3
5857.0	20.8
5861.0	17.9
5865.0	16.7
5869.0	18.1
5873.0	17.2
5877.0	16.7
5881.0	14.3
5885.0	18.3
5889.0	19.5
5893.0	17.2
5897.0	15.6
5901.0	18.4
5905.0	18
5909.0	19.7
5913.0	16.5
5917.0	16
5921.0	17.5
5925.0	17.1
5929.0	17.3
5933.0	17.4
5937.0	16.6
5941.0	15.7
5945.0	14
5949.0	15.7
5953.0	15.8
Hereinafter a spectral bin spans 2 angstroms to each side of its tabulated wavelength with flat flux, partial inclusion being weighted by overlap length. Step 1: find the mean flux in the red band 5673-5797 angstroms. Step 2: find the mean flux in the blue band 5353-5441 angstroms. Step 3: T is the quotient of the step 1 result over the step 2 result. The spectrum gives 1.2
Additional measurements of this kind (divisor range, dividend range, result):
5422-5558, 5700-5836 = 1.10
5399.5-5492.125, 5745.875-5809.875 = 1.16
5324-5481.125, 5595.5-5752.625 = 1.17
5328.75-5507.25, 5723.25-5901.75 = 1.21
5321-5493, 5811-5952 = 1.26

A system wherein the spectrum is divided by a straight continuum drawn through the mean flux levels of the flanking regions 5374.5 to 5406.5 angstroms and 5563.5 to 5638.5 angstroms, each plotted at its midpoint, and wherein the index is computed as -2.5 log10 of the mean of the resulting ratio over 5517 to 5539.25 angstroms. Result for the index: 0.02 mag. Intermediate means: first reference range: 13.7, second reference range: 16.1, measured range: 14.9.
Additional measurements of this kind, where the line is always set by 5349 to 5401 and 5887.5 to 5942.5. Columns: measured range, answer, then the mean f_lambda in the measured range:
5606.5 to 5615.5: -0.14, 16.9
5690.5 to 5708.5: -0.07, 16.7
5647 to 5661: -0.18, 18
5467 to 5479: -0.06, 14.6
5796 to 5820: -0.07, 17.5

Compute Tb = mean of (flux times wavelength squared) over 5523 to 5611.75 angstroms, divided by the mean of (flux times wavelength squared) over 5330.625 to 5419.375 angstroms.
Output 1.23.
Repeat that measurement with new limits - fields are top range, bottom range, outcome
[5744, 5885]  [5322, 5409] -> 1.47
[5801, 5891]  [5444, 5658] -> 1.25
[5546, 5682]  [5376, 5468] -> 1.26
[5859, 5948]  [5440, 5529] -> 1.30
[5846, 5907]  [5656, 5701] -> 1.15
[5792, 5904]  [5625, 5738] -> 1.14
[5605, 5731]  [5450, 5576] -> 1.12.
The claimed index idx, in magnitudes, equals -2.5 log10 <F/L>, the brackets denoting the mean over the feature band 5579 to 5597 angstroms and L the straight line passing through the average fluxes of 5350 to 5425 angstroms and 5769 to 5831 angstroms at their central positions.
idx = -0.11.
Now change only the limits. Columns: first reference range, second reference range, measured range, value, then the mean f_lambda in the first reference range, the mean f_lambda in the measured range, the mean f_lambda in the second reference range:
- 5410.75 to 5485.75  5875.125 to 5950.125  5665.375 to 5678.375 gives 0.021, 14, 15.1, 16.9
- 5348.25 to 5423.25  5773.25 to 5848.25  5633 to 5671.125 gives -0.076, 13.3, 16.8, 17.1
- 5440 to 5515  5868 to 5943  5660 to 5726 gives 0.008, 15.1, 16.1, 17.2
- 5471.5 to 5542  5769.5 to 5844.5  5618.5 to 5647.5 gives 0.009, 15.5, 16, 17.1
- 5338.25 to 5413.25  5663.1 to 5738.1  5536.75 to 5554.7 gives 0.041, 13.5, 14.2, 15.9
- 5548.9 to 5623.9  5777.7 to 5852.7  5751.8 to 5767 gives 0.119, 16.1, 15.2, 17.2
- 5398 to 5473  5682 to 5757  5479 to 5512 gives -0.121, 13.9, 16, 15.9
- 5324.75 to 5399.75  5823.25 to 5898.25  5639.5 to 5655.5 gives -0.087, 13.5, 17.2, 17.6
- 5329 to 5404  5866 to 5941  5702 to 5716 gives 0.021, 13.6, 15.6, 17.2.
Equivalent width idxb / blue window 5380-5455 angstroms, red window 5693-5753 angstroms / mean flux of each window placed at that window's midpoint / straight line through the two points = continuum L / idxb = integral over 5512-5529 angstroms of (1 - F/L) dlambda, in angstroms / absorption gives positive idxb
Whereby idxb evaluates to -1.77 angstroms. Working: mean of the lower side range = 13.6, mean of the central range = 15.8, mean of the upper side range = 15.7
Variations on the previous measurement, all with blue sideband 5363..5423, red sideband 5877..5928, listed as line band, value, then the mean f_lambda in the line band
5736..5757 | 1.36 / 15.1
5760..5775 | -1.11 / 17.5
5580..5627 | -4.32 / 16.4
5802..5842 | -0.97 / 17.1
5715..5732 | 0.76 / 15.2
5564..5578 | -0.82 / 15.6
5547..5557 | -0.27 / 15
